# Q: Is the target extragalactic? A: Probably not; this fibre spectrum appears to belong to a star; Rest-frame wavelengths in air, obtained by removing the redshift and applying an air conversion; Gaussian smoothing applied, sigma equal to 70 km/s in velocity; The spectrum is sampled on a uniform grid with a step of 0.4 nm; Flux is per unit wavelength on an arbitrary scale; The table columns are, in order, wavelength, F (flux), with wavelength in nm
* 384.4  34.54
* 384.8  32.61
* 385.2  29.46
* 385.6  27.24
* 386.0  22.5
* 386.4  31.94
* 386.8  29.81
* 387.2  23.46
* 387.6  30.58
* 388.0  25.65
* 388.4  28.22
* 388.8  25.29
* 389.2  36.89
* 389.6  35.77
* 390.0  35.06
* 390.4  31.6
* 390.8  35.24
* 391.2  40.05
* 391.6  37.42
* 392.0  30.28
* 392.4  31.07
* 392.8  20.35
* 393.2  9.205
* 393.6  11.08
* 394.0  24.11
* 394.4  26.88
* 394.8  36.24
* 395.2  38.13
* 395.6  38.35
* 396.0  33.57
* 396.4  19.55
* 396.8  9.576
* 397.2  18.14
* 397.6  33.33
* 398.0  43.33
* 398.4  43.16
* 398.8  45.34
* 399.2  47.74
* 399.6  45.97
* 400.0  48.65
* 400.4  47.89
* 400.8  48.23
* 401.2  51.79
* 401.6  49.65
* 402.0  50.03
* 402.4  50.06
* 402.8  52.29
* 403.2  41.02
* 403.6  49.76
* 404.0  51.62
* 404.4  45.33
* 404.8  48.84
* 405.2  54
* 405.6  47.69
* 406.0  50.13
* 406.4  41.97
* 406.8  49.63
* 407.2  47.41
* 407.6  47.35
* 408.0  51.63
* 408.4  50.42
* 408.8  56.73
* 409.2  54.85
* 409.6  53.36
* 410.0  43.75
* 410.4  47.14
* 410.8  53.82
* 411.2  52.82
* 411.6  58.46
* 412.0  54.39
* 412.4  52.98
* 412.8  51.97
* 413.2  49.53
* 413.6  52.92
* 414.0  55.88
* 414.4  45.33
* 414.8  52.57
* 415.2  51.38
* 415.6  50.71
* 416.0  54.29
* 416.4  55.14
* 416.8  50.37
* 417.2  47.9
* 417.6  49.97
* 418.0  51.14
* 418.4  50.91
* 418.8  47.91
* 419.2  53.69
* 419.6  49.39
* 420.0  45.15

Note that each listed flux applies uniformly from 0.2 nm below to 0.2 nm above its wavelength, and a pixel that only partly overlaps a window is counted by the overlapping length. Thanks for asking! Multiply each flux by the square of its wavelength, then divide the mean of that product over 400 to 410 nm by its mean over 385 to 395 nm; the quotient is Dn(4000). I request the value 1.9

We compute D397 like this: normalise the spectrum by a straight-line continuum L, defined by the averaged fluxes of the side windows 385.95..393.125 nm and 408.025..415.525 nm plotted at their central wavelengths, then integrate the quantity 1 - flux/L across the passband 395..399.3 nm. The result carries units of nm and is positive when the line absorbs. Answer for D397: 0.525 nm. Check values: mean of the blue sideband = 30.4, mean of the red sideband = 52.1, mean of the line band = 33.3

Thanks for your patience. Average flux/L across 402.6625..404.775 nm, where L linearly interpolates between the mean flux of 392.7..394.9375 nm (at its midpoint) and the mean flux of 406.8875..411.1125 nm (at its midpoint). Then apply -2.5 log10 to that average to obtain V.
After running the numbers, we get -0.189 mag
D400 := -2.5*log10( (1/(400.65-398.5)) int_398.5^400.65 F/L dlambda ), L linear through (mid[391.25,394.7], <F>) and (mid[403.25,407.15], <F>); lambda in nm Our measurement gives -0.24 mag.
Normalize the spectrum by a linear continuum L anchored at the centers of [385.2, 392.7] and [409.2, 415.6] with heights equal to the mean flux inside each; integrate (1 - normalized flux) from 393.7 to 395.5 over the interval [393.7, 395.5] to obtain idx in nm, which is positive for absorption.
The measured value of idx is 0.269 nm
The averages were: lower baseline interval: 30.8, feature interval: 30.6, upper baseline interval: 51.8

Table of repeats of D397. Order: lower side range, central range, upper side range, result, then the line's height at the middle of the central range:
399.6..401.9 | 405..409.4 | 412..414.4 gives 0.04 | 50.6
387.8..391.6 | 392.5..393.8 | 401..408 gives 0.77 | 36.6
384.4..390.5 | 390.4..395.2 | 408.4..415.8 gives 0.90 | 34.7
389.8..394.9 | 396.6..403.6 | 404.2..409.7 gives -0.49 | 39.7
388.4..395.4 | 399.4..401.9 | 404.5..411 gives -0.49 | 40.8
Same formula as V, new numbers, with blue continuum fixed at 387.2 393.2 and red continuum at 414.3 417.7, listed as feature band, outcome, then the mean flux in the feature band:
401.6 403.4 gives -0.20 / 48.5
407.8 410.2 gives -0.14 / 51.8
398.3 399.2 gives -0.20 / 45.1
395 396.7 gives 0.13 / 31.1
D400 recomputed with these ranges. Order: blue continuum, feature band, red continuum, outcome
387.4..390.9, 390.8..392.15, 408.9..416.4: -0.08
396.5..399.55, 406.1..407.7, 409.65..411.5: -0.03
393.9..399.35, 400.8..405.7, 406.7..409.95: -0.15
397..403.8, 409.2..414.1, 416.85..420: -0.09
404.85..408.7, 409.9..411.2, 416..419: 0.01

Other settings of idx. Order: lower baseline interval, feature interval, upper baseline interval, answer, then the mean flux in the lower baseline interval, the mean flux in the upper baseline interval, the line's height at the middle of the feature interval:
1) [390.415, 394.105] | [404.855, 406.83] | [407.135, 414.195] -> -0.14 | 26.9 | 52.1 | 45.4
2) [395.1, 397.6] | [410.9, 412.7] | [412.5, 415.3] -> -0.23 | 26.3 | 51.4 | 48.4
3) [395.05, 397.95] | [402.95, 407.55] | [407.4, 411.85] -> -0.44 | 27.9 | 51.9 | 43.9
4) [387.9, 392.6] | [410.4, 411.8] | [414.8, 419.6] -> -0.20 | 32.9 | 51.2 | 47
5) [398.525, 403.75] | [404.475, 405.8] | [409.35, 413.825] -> 0.00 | 48.3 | 52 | 49.7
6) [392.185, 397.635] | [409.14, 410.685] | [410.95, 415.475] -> -0.07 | 24.7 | 52.5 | 47.5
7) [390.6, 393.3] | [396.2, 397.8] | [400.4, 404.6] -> 0.78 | 29.8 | 48.9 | 39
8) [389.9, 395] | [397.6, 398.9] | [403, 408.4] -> -0.18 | 28.2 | 48.3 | 37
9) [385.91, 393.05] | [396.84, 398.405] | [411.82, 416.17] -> 0.29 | 30.6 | 52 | 37.7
